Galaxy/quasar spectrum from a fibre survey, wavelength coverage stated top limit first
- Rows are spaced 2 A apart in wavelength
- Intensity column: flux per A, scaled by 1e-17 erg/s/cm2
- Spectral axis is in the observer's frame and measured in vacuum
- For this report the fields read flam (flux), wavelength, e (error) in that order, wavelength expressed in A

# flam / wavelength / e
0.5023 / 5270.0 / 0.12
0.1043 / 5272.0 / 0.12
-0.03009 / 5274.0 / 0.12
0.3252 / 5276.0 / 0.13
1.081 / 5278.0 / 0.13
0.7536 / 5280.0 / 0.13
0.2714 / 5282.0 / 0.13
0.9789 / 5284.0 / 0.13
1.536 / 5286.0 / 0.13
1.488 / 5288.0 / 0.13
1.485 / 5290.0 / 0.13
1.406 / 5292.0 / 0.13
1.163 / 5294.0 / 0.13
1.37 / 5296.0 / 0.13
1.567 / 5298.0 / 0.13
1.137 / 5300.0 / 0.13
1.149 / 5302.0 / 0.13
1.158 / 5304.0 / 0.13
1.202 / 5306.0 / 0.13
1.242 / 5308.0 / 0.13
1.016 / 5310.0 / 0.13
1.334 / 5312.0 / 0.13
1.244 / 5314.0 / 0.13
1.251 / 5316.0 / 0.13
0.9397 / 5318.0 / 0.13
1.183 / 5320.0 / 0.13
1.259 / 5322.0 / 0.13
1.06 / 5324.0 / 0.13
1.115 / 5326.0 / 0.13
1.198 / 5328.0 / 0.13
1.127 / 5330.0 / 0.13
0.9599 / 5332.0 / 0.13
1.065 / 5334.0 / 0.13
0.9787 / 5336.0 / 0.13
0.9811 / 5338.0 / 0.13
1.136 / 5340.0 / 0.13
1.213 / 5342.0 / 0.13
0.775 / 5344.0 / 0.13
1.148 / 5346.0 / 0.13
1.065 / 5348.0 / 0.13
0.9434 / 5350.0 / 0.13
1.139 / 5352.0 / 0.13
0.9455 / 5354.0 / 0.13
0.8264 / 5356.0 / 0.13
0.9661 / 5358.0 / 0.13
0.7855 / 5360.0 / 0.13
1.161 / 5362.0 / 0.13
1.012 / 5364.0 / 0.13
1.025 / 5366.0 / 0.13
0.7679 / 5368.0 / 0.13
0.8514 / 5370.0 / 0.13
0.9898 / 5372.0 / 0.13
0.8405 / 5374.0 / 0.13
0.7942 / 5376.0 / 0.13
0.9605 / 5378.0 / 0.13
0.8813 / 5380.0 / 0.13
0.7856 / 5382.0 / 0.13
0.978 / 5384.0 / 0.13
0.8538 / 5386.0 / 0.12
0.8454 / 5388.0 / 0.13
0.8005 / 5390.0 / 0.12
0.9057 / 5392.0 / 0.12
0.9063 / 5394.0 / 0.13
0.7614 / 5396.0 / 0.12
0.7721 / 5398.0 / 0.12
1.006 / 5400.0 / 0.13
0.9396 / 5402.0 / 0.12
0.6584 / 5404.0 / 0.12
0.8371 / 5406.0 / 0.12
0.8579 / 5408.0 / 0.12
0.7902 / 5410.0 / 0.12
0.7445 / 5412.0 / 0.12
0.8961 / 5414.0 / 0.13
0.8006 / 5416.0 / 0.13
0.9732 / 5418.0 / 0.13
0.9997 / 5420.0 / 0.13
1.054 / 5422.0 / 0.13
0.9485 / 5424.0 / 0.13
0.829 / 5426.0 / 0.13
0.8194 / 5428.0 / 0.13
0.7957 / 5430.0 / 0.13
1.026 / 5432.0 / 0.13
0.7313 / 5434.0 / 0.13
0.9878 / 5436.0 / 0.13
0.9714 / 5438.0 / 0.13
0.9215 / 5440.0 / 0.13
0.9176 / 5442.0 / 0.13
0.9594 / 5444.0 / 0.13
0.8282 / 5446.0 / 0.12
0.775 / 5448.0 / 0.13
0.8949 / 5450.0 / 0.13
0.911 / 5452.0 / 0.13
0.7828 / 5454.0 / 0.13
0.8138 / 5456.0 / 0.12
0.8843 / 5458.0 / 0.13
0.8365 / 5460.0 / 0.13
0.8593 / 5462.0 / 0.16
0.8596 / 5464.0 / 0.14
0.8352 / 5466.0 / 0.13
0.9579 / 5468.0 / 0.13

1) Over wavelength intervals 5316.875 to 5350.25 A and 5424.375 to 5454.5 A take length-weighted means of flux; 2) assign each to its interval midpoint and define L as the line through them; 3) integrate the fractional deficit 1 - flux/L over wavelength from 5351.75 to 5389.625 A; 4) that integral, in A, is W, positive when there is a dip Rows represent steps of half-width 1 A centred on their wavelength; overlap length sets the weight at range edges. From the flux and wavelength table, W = 3.6 A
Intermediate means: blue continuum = 1.07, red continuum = 0.88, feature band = 0.91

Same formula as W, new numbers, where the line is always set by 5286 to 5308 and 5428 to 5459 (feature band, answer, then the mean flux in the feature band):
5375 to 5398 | 4.2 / 0.857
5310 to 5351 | 4.1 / 1.1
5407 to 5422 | 1.3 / 0.879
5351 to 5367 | 2.1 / 0.983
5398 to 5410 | 1.8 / 0.847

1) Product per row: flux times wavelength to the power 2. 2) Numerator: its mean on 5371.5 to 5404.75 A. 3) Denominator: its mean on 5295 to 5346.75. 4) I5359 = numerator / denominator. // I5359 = 0.77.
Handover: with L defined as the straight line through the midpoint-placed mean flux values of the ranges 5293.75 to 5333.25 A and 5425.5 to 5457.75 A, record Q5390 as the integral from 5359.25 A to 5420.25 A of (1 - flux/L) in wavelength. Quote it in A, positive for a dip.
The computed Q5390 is 7.5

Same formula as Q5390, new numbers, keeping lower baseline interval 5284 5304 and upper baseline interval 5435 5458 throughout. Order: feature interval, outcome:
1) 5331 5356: 3.6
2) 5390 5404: 2.3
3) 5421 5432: 0.5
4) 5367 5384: 3.6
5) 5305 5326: 1.7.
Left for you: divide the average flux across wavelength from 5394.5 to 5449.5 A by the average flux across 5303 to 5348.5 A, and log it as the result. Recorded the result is 0.8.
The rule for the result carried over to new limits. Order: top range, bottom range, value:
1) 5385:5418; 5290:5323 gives 0.68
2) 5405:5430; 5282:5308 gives 0.69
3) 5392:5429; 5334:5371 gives 0.88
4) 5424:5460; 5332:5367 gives 0.87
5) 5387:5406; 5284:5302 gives 0.62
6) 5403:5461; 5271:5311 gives 0.85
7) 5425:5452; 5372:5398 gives 1.02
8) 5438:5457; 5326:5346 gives 0.83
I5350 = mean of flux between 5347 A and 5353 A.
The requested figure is 1.05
